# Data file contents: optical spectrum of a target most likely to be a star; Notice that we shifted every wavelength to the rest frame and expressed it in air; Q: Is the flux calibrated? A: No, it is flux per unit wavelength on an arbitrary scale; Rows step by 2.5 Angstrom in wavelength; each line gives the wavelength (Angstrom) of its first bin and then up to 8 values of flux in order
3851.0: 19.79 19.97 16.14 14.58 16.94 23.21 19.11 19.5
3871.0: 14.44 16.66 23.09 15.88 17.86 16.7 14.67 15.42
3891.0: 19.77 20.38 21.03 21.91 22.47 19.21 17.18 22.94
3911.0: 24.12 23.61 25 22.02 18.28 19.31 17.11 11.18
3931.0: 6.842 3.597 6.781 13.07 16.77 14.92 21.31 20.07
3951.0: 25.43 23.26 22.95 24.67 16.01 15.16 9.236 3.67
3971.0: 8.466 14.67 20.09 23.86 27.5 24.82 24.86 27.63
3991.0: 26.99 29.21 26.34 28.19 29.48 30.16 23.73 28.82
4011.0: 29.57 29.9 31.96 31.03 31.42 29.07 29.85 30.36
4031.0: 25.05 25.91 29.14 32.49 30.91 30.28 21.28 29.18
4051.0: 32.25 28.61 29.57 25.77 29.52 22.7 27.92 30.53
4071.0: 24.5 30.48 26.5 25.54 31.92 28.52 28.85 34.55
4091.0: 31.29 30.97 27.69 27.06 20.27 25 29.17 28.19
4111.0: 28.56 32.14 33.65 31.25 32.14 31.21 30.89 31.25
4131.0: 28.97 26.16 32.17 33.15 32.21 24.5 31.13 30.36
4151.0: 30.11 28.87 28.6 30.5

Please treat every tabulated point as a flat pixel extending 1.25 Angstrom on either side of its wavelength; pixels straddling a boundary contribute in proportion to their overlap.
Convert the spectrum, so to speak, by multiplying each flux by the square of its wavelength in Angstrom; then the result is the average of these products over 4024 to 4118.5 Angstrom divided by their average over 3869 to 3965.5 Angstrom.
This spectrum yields 1.70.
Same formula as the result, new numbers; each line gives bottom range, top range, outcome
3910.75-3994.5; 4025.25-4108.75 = 1.62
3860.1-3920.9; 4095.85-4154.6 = 1.68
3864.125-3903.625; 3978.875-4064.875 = 1.62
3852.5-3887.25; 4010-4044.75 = 1.82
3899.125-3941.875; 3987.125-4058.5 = 1.78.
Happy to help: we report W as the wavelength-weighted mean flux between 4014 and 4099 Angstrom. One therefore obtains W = 28.9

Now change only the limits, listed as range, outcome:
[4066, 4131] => 29.3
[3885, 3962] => 18.4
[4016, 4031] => 30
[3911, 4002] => 19.3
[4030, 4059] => 28.5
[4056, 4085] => 27.7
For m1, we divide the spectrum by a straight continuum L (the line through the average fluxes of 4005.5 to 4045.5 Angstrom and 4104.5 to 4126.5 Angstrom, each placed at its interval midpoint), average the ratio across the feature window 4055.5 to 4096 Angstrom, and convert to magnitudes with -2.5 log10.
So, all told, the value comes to 0.054 mag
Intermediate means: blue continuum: 29.3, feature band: 28.6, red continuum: 30.7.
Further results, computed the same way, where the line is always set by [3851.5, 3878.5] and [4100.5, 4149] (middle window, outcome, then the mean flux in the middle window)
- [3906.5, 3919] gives -0.142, 23.2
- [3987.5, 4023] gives -0.180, 28.9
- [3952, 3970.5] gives 0.352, 16.2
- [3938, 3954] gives 0.134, 19.4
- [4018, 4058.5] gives -0.122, 29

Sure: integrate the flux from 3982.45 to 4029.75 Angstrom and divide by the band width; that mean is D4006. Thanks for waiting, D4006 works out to 28.6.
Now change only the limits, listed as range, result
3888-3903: 20.4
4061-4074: 27.3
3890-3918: 21.6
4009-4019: 30.4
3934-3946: 13.2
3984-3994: 26.8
